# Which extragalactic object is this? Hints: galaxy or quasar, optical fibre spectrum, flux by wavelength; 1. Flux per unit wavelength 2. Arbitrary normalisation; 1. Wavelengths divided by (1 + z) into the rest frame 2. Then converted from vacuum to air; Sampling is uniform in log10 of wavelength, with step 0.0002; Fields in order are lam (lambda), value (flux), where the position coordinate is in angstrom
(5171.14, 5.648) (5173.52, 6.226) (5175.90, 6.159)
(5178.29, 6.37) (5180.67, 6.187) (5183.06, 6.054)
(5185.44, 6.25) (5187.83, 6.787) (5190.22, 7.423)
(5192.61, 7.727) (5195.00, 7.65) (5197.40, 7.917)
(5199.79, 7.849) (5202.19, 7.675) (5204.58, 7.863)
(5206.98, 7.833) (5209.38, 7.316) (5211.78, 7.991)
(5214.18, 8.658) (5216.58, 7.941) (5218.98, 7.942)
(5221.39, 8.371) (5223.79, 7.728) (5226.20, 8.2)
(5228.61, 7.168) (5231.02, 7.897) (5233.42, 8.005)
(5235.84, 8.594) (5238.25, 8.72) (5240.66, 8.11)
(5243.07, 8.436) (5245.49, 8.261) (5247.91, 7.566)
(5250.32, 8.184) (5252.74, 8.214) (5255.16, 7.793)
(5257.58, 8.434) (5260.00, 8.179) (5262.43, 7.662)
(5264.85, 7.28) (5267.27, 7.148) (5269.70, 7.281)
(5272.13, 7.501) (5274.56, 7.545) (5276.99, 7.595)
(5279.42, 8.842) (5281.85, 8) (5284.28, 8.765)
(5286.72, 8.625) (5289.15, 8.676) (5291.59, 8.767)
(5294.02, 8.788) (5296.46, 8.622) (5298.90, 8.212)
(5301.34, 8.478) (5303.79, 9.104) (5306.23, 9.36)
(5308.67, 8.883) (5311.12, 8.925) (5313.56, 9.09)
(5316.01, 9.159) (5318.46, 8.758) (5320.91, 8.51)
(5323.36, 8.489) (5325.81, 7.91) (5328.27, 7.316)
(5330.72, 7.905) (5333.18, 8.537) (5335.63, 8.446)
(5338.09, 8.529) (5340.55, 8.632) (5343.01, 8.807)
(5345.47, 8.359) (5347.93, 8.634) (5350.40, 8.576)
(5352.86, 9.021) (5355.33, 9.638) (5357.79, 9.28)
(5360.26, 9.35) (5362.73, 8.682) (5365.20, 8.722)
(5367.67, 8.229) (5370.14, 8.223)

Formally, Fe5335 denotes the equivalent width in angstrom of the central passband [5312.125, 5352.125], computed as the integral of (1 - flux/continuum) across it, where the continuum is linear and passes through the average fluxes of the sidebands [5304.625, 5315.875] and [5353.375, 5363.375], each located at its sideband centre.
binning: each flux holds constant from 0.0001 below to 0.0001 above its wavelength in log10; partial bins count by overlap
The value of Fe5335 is 2.9 angstrom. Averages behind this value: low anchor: 9.08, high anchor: 9.25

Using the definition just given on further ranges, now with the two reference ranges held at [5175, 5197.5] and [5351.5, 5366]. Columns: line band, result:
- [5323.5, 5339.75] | 1.1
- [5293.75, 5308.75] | -0.7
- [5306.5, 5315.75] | -0.6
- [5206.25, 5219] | -1.4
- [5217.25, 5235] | -1.4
